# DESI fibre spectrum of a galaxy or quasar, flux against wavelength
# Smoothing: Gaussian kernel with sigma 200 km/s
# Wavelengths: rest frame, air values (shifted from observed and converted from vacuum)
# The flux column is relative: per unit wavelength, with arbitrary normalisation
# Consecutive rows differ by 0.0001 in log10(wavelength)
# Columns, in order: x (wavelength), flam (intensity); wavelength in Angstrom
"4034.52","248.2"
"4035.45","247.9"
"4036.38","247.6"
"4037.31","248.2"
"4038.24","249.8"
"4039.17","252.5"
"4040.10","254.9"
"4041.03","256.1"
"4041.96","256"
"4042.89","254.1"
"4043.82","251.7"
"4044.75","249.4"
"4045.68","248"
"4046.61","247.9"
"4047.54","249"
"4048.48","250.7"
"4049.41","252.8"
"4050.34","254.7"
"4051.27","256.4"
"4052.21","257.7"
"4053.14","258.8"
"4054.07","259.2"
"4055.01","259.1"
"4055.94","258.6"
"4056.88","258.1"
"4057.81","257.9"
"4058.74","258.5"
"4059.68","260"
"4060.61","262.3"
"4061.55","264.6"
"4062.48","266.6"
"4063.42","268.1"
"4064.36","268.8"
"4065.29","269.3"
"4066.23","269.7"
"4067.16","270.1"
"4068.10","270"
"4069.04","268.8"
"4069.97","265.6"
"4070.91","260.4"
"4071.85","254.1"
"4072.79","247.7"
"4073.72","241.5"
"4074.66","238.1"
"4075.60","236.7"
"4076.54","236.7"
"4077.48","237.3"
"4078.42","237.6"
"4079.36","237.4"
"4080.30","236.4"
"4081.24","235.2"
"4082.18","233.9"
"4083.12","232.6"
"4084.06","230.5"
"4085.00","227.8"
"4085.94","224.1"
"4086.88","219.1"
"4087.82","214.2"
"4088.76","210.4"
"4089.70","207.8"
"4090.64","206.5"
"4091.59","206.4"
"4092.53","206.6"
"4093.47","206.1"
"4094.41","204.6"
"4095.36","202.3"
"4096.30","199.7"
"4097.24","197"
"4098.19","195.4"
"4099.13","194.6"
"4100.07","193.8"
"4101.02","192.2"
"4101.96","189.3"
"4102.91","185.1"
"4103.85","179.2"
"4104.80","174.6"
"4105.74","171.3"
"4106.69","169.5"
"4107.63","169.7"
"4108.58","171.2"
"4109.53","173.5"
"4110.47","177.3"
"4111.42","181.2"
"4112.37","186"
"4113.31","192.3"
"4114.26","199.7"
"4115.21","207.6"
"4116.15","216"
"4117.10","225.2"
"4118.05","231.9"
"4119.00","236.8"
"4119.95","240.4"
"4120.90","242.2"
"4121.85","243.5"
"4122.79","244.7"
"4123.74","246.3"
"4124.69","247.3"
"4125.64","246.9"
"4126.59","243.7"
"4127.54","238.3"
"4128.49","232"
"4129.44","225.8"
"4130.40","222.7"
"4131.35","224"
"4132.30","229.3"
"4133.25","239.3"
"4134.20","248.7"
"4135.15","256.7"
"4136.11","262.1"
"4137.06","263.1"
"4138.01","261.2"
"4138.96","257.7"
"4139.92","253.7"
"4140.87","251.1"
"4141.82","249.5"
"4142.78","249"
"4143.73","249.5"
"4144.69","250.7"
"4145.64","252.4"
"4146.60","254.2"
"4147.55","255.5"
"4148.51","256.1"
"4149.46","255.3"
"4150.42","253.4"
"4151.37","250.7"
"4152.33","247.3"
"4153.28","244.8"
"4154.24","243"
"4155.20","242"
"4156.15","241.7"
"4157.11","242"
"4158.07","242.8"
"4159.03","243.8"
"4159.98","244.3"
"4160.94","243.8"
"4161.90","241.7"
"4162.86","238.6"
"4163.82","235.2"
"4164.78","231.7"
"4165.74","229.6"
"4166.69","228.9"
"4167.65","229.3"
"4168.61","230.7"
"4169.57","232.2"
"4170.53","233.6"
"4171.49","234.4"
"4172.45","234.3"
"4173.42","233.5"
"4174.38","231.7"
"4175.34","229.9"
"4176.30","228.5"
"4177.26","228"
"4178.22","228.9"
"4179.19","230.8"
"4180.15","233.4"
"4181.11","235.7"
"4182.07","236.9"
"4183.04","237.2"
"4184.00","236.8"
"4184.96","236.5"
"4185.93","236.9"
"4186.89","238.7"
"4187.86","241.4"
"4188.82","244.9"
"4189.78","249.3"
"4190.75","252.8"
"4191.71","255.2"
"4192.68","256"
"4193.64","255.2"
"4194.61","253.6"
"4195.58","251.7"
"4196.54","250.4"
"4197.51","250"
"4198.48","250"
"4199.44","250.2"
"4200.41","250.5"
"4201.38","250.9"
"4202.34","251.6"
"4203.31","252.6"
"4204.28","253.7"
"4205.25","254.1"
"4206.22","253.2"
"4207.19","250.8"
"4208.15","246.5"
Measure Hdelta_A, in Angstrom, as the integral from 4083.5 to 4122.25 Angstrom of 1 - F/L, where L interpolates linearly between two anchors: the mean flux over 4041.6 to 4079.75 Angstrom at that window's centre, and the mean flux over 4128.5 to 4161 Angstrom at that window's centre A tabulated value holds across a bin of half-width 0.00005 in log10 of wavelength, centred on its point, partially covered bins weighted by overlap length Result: 7.5 Angstrom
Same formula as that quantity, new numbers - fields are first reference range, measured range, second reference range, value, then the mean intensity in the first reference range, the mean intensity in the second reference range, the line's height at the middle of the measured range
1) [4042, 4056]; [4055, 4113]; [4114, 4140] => 5.5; 254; 239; 247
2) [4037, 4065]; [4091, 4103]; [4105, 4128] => 1.4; 257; 212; 225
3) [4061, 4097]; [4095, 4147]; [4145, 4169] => 4.3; 237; 243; 240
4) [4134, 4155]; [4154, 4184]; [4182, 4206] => 1.8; 253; 248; 250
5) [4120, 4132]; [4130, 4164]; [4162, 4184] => -1.7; 238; 233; 236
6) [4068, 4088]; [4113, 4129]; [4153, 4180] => 0.4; 240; 236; 238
